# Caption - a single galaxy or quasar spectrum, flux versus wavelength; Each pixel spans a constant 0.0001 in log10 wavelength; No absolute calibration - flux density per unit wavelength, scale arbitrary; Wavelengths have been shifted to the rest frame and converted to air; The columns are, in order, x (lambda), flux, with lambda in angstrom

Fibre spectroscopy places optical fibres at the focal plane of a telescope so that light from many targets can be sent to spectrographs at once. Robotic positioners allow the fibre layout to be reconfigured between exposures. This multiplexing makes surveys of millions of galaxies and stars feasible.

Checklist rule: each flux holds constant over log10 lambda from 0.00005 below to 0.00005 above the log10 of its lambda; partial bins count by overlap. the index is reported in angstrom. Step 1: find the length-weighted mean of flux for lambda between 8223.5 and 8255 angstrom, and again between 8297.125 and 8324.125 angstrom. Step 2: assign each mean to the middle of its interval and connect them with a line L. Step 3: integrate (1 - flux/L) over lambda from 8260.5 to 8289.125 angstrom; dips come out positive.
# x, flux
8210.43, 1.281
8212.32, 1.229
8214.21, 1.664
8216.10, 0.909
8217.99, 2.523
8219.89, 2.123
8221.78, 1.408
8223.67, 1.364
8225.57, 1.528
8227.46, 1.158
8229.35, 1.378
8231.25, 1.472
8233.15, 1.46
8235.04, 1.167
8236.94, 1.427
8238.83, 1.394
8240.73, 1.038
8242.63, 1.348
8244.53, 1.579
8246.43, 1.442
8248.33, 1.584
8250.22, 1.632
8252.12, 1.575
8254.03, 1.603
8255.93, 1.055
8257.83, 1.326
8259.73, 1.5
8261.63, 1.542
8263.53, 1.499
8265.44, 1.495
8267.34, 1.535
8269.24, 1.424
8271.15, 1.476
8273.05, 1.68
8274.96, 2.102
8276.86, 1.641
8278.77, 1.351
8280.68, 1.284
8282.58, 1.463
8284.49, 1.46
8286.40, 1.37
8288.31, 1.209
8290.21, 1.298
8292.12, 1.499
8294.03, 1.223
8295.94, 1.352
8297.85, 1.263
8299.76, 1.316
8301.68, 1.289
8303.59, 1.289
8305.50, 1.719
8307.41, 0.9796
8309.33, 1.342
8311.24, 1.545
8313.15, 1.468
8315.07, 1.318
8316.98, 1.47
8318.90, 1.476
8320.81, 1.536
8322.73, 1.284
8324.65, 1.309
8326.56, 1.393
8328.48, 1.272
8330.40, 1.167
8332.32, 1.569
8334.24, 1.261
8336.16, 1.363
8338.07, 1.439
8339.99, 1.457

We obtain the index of -2.1 angstrom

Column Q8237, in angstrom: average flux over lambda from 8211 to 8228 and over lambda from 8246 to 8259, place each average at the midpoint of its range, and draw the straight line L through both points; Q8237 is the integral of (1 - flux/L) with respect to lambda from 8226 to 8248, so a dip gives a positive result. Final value 2.0 angstrom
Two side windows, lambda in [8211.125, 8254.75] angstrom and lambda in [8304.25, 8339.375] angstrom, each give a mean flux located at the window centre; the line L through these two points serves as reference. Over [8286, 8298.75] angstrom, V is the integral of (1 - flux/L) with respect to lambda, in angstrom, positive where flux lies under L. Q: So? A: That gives 0.91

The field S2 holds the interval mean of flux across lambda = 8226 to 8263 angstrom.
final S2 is 1.41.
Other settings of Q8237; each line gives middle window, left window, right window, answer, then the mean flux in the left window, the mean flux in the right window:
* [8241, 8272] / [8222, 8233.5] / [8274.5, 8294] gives -1.11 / 1.39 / 1.44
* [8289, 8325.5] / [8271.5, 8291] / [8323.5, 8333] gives 0.90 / 1.49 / 1.33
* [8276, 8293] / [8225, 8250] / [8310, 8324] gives 0.26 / 1.39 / 1.44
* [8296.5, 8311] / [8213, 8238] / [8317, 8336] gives 0.74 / 1.5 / 1.37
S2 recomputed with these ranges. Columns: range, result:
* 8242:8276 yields 1.52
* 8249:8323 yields 1.43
